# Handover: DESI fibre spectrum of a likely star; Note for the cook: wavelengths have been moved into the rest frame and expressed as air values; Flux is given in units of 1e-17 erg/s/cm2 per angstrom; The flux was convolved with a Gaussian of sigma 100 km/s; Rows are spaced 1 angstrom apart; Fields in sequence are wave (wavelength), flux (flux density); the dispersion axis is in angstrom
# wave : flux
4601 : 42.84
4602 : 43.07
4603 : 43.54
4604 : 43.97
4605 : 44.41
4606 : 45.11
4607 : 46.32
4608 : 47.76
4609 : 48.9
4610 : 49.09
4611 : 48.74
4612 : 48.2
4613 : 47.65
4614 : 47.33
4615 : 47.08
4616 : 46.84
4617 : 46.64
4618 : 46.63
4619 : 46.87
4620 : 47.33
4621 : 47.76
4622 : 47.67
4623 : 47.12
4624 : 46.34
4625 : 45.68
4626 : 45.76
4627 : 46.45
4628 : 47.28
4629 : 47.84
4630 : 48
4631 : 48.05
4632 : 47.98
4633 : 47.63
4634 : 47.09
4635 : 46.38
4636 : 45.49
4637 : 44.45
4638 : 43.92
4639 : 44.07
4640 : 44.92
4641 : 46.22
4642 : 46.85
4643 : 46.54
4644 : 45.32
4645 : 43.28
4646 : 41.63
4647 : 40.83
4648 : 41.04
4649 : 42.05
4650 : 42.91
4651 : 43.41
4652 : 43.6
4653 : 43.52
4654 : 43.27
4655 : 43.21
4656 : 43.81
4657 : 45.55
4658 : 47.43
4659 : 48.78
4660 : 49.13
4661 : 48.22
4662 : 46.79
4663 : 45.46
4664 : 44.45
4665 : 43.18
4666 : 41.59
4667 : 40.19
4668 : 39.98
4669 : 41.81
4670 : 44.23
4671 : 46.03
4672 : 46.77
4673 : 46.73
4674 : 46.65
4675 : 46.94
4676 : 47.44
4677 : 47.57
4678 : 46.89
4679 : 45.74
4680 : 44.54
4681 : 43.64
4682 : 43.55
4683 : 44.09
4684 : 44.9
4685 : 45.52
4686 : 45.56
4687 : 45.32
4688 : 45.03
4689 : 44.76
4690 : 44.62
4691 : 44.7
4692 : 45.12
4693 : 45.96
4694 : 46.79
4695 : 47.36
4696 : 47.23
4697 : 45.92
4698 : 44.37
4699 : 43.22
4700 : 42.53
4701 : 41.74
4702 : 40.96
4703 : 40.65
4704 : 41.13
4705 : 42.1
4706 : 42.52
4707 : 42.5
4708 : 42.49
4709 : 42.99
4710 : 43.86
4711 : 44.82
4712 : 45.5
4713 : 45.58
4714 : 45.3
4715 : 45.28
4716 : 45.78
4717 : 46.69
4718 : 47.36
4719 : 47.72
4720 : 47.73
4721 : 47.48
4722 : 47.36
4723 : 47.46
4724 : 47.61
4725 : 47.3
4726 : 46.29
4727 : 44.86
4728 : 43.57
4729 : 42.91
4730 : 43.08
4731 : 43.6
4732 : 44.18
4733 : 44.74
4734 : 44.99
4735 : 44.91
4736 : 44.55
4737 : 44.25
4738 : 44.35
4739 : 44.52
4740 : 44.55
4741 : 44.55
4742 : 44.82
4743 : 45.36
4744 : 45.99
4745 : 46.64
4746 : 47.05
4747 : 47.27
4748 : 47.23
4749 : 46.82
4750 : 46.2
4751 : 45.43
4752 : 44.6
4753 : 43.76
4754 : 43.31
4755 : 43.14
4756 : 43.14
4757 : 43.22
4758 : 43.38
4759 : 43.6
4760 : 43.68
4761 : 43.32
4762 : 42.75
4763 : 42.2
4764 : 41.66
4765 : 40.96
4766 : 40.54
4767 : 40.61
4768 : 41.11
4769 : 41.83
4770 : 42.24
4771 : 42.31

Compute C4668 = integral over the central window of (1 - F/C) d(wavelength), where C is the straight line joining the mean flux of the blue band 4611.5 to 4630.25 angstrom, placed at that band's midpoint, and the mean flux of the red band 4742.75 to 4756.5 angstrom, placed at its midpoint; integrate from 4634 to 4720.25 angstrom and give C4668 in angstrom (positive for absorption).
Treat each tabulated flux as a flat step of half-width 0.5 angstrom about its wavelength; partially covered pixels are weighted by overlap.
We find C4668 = 3.1 angstrom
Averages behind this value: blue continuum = 47.1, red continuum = 45.4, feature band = 44.7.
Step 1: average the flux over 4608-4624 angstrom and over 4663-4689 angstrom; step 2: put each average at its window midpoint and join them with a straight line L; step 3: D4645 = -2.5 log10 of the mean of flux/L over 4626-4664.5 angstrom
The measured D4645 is 0.02 mag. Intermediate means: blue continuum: 47.6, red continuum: 44.7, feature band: 45.3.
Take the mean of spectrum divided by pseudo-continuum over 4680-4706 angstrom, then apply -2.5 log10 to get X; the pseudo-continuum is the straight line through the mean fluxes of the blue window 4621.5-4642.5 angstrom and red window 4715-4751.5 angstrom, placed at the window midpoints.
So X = 0.04 mag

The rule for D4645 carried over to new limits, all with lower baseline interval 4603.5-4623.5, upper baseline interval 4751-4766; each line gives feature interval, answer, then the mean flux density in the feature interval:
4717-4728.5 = -0.07 mag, 46.8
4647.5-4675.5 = 0.03 mag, 44.5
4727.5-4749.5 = -0.03 mag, 45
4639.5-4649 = 0.05 mag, 44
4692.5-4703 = 0.01 mag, 44.4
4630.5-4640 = 0.01 mag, 46.1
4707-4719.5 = -0.02 mag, 45.2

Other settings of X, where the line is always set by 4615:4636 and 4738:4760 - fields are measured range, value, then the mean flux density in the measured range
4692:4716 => 0.04 mag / 44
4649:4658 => 0.07 mag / 43.8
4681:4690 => 0.03 mag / 44.8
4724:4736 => 0.01 mag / 44.7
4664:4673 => 0.07 mag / 43.3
